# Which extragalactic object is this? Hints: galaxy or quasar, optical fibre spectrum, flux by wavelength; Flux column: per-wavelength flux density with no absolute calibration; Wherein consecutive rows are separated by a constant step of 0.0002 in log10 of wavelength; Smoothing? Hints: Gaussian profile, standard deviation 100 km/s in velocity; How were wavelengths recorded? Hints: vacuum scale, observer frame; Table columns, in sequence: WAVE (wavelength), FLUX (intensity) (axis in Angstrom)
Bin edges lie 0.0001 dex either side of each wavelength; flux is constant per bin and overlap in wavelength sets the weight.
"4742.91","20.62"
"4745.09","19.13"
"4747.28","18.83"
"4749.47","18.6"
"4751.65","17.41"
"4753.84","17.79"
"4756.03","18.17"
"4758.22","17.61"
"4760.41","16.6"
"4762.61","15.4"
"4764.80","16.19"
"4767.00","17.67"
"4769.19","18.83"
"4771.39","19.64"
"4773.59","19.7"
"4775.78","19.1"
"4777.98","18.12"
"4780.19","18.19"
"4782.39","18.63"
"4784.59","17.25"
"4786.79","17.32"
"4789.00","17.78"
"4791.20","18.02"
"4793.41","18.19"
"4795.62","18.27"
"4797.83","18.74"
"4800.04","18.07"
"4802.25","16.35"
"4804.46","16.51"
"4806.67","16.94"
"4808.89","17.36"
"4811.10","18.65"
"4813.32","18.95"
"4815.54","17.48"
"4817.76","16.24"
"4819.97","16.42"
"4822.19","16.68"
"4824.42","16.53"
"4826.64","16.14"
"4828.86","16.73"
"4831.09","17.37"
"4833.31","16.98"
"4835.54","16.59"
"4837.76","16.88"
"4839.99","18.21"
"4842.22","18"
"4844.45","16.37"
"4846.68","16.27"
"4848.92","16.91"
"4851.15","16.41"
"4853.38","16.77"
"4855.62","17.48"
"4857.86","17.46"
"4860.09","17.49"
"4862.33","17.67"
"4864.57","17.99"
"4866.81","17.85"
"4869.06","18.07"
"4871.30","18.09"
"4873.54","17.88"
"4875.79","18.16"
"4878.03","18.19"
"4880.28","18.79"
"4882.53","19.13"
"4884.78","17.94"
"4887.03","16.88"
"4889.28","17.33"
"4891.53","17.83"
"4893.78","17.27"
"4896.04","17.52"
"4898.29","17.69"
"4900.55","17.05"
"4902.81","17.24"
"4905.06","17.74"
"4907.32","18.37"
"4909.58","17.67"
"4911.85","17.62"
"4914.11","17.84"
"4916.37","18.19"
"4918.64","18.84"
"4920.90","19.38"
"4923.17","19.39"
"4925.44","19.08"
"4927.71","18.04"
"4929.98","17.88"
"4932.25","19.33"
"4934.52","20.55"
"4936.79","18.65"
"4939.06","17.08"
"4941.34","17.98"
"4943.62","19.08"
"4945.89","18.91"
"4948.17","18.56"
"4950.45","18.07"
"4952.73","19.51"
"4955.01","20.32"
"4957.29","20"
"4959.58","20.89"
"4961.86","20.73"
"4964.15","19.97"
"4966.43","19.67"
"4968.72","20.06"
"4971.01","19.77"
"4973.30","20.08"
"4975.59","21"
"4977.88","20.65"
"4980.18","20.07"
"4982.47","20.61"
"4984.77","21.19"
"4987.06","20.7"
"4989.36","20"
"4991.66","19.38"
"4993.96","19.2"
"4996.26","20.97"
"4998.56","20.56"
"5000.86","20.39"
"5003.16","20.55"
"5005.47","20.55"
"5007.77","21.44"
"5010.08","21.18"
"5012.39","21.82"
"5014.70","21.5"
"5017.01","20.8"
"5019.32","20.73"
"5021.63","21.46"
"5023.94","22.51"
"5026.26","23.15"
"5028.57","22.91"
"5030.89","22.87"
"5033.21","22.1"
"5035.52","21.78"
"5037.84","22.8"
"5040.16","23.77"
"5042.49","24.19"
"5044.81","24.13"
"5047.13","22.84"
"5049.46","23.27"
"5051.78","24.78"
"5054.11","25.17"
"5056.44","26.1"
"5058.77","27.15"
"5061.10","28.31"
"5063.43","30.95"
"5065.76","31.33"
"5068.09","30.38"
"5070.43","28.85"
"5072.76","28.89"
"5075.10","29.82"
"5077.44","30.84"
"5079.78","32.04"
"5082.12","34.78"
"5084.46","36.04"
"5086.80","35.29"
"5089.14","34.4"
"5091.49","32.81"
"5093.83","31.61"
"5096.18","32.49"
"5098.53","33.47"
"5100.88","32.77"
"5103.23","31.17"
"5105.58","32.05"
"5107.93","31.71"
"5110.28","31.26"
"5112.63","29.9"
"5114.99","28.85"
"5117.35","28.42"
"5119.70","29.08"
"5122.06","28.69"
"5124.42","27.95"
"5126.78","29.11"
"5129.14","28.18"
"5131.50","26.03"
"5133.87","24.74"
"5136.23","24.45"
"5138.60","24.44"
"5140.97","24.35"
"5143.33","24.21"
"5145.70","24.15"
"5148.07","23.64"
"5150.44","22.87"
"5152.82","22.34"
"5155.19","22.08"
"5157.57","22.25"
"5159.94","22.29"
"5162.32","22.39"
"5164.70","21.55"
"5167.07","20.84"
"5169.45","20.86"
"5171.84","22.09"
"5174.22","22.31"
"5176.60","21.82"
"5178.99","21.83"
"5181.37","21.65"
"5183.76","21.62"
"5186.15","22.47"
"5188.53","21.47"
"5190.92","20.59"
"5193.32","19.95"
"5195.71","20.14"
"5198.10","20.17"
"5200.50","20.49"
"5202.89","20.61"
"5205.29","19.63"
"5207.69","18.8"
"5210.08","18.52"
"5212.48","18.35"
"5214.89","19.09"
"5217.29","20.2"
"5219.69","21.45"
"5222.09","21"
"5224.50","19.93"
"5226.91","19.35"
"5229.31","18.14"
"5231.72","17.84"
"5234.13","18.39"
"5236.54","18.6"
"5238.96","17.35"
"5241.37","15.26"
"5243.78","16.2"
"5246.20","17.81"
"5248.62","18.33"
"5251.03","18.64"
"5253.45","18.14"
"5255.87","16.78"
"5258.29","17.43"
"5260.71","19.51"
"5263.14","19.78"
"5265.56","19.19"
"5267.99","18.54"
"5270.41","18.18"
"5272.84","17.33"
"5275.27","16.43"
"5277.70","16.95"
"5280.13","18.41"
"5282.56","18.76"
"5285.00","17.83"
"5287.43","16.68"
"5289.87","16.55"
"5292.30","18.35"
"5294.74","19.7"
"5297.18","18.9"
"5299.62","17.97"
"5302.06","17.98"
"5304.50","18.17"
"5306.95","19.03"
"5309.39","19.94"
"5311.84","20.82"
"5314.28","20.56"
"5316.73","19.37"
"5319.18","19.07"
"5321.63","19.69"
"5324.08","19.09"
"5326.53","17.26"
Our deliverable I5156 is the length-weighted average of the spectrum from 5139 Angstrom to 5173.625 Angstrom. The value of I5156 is 22.6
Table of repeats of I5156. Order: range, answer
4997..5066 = 23.3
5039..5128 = 29.6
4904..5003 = 19.4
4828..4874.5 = 17.3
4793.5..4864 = 17.2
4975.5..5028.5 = 20.9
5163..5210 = 21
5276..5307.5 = 18.1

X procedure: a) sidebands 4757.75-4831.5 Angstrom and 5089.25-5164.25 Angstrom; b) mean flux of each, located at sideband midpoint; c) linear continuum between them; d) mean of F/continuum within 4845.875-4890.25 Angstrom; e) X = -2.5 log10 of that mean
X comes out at 0.123 mag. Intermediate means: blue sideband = 17.6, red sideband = 27.4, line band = 17.6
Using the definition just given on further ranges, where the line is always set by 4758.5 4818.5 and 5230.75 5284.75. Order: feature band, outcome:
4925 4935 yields -0.06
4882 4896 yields 0.01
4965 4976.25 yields -0.13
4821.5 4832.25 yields 0.07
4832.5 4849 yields 0.05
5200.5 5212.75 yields -0.09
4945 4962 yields -0.10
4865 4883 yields -0.02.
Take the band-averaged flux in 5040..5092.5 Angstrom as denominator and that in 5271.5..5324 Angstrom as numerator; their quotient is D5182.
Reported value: 0.64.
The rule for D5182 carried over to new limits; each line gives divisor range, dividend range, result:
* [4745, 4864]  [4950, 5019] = 1.16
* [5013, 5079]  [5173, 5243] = 0.79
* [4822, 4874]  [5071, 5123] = 1.84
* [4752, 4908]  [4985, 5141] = 1.50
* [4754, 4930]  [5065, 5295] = 1.31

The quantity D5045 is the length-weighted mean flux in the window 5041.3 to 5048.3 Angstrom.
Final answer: 23.7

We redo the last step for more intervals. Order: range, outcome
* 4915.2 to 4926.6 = 19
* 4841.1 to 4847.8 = 16.9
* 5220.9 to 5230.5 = 19.6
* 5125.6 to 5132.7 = 27.8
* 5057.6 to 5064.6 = 28.8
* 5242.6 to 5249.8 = 17.4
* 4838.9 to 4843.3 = 18.1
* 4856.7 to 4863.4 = 17.5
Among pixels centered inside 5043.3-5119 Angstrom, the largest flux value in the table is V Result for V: 36.04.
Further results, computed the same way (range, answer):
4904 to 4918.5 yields 18.37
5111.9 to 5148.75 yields 29.9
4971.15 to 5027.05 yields 23.15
